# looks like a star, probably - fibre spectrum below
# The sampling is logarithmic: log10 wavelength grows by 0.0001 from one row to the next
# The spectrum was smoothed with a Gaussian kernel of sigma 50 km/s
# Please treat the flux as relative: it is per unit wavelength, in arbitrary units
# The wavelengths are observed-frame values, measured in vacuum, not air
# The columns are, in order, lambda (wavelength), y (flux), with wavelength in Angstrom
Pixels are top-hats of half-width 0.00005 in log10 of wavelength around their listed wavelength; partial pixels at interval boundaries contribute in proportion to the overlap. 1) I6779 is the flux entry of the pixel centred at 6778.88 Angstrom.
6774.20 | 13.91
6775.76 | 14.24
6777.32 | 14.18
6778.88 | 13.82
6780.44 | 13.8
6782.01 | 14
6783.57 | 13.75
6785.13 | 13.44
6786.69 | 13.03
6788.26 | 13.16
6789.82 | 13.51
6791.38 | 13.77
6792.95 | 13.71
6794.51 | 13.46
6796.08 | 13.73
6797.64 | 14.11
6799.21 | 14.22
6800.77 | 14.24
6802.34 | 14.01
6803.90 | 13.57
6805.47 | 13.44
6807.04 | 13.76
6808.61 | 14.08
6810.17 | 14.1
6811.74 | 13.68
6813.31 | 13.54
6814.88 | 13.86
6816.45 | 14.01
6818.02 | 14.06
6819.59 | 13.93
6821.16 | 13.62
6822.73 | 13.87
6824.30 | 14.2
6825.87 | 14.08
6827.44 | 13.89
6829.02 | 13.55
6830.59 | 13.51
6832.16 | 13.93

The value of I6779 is 13.82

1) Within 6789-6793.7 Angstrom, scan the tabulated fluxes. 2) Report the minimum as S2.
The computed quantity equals 13.51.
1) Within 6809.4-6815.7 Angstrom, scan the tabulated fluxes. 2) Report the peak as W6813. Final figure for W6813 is 14.1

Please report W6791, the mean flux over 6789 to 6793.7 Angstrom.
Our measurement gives 13.7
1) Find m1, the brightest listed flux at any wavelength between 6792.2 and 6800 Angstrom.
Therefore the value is 14.22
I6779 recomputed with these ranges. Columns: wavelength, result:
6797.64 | 14.11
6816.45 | 14.01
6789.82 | 13.51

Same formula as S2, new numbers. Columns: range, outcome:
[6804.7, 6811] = 13.44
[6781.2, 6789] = 13.03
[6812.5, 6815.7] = 13.54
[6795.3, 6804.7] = 13.57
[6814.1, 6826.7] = 13.62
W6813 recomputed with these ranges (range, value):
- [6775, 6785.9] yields 14.24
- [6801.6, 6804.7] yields 14.01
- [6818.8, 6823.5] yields 13.93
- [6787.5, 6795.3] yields 13.77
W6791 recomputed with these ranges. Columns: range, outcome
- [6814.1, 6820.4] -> 14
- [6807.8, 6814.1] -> 13.9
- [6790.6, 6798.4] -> 13.8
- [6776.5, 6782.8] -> 13.9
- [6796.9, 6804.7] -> 14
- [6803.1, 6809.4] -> 13.7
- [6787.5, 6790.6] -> 13.4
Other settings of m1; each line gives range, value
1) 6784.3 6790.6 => 13.51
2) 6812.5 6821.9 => 14.06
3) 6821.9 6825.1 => 14.2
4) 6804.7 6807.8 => 13.76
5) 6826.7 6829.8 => 13.89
